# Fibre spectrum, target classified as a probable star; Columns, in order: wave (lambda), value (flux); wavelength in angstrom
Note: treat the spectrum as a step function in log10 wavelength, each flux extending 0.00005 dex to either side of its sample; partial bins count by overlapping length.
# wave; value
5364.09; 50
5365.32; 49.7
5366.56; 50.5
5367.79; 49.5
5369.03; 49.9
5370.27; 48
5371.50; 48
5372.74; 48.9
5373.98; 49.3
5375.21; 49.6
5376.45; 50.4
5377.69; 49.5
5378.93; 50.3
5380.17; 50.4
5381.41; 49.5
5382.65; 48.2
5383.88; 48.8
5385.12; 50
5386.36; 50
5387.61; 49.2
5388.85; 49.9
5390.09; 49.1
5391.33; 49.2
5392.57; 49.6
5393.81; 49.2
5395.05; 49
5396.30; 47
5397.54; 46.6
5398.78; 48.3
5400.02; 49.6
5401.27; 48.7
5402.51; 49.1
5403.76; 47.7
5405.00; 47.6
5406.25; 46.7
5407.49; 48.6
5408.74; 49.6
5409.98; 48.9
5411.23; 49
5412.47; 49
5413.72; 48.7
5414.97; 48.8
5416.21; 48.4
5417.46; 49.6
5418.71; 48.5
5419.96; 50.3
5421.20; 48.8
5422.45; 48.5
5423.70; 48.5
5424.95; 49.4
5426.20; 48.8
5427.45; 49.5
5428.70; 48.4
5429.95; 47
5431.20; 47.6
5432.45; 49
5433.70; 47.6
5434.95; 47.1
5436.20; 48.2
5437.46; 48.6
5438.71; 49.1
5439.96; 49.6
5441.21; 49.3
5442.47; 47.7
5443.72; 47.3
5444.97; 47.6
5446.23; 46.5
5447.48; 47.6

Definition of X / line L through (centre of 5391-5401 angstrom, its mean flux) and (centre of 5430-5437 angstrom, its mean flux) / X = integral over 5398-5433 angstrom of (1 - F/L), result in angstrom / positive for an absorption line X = -0.4 angstrom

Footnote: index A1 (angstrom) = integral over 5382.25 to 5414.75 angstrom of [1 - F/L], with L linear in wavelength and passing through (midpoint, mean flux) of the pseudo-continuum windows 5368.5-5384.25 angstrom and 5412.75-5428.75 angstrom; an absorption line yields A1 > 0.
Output 0.3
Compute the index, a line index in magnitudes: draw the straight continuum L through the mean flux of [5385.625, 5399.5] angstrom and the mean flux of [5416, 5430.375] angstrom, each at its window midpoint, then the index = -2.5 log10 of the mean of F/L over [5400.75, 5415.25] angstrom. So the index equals 0.01 mag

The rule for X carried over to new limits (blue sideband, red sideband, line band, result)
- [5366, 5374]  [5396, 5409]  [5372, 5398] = -0.3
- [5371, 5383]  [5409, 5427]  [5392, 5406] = 0.2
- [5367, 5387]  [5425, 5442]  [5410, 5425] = -0.1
